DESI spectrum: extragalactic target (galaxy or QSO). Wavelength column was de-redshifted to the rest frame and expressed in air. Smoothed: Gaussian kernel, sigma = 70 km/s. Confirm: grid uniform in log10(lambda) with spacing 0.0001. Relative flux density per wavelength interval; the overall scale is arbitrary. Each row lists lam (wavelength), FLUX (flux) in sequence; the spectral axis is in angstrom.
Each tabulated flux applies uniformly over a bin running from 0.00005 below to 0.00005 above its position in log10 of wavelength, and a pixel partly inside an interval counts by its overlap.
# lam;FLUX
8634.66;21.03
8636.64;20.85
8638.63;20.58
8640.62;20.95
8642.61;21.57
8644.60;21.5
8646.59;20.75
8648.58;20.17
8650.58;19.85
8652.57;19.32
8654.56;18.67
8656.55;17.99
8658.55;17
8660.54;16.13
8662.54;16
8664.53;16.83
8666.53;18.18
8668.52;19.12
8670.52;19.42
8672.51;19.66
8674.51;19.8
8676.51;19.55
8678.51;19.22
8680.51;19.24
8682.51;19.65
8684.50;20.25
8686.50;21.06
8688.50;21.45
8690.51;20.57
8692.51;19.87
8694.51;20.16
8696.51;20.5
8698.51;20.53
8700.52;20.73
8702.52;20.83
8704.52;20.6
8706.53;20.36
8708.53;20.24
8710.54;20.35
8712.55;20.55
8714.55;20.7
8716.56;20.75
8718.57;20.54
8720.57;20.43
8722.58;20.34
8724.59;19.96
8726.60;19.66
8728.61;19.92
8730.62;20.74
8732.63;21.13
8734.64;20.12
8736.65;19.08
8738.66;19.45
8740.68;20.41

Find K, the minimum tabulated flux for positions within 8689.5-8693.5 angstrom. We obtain 19.87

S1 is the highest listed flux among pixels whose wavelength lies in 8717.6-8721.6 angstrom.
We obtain 20.54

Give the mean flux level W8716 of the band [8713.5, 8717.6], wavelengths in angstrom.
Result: 20.7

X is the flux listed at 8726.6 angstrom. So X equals 19.66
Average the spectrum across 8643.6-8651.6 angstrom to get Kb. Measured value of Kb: 20.6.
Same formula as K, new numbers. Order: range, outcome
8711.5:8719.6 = 20.54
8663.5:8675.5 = 16.83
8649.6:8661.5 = 16.13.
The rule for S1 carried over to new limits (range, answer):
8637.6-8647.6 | 21.57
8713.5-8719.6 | 20.75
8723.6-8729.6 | 19.96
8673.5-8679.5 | 19.8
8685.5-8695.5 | 21.45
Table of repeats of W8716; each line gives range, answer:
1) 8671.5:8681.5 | 19.5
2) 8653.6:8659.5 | 17.9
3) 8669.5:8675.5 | 19.6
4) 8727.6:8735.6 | 20.5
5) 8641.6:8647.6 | 21.3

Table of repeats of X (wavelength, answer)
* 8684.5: 20.25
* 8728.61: 19.92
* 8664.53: 16.83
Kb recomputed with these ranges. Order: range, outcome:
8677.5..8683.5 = 19.4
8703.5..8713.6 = 20.4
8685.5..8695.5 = 20.6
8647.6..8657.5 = 19.2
